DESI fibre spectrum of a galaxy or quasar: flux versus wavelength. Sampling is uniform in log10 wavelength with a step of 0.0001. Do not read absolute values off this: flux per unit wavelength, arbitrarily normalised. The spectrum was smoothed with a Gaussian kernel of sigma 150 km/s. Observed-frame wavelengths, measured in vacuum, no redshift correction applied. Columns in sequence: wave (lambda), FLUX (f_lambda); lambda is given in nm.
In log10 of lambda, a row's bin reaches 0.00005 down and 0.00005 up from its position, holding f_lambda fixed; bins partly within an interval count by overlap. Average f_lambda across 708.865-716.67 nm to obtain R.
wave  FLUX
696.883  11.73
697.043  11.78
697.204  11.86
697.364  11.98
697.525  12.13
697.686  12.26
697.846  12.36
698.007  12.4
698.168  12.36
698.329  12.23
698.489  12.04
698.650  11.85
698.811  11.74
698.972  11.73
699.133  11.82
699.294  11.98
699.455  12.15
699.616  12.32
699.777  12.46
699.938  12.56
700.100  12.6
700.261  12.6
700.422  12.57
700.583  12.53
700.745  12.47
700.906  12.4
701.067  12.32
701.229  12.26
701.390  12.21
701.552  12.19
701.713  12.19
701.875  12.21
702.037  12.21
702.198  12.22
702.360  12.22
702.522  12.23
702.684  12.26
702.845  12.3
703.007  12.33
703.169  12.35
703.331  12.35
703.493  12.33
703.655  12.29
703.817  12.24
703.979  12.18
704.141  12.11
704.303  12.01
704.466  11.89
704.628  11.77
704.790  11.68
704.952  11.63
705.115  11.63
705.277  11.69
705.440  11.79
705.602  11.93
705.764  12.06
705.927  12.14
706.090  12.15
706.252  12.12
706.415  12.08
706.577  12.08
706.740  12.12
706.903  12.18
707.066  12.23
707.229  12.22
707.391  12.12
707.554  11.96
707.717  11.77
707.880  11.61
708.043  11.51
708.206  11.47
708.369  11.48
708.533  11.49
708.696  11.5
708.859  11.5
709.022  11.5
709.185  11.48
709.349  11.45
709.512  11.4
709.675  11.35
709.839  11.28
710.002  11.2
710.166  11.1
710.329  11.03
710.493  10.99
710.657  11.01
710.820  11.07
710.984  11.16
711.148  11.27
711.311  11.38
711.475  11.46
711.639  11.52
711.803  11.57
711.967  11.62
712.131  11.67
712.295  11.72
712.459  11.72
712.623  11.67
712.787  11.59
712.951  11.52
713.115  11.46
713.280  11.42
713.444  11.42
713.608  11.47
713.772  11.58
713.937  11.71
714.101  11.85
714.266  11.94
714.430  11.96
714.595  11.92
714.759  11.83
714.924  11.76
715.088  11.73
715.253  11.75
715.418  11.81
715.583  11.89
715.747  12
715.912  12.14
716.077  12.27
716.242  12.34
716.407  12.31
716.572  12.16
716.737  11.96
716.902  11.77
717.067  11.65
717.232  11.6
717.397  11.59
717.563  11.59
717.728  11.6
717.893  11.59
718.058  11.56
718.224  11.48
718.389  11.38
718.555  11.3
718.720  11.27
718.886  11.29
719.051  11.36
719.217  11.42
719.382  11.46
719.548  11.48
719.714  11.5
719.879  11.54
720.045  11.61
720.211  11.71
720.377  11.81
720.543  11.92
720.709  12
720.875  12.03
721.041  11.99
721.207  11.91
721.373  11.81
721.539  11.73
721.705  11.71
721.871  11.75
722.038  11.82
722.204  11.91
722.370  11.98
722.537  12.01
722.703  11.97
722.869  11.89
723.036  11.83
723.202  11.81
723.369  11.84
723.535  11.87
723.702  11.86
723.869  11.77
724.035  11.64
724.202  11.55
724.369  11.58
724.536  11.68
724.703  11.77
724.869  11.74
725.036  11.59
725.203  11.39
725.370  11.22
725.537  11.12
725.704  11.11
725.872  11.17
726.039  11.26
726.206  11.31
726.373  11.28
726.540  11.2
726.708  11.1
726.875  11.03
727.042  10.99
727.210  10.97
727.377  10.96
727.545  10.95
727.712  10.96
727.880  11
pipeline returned 11.6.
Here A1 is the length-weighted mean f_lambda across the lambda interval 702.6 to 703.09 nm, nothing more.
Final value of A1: 12.3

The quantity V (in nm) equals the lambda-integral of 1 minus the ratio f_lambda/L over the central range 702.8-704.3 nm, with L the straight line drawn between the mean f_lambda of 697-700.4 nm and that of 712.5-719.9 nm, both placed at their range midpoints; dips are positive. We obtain -0.03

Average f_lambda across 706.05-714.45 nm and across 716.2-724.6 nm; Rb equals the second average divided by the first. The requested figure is 1.0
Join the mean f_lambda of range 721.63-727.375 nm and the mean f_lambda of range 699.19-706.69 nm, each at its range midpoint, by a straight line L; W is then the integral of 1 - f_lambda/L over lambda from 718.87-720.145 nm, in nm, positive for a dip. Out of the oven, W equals 0.02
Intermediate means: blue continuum 12.2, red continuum 11.5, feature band 11.5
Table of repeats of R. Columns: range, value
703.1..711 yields 11.8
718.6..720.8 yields 11.6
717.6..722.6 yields 11.7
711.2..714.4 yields 11.6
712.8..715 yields 11.7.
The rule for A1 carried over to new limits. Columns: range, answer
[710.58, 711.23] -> 11.1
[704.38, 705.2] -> 11.7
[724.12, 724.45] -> 11.6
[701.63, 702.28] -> 12.2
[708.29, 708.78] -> 11.5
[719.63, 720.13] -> 11.6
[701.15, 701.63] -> 12.2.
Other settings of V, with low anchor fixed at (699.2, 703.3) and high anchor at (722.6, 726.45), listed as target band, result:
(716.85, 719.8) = 0.07 nm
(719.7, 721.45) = -0.02 nm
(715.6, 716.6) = -0.03 nm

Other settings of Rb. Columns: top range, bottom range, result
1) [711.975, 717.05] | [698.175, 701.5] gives 0.96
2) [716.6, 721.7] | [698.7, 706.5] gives 0.96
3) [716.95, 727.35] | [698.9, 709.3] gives 0.96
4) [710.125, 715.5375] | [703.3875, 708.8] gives 0.97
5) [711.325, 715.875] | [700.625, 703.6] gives 0.95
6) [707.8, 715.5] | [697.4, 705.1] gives 0.94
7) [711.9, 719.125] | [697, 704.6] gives 0.96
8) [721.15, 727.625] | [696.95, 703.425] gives 0.94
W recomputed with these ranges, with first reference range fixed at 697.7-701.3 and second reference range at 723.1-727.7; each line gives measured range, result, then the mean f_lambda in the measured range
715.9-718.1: -0.04 nm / 11.9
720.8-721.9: -0.03 nm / 11.9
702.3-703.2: -0.01 nm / 12.3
